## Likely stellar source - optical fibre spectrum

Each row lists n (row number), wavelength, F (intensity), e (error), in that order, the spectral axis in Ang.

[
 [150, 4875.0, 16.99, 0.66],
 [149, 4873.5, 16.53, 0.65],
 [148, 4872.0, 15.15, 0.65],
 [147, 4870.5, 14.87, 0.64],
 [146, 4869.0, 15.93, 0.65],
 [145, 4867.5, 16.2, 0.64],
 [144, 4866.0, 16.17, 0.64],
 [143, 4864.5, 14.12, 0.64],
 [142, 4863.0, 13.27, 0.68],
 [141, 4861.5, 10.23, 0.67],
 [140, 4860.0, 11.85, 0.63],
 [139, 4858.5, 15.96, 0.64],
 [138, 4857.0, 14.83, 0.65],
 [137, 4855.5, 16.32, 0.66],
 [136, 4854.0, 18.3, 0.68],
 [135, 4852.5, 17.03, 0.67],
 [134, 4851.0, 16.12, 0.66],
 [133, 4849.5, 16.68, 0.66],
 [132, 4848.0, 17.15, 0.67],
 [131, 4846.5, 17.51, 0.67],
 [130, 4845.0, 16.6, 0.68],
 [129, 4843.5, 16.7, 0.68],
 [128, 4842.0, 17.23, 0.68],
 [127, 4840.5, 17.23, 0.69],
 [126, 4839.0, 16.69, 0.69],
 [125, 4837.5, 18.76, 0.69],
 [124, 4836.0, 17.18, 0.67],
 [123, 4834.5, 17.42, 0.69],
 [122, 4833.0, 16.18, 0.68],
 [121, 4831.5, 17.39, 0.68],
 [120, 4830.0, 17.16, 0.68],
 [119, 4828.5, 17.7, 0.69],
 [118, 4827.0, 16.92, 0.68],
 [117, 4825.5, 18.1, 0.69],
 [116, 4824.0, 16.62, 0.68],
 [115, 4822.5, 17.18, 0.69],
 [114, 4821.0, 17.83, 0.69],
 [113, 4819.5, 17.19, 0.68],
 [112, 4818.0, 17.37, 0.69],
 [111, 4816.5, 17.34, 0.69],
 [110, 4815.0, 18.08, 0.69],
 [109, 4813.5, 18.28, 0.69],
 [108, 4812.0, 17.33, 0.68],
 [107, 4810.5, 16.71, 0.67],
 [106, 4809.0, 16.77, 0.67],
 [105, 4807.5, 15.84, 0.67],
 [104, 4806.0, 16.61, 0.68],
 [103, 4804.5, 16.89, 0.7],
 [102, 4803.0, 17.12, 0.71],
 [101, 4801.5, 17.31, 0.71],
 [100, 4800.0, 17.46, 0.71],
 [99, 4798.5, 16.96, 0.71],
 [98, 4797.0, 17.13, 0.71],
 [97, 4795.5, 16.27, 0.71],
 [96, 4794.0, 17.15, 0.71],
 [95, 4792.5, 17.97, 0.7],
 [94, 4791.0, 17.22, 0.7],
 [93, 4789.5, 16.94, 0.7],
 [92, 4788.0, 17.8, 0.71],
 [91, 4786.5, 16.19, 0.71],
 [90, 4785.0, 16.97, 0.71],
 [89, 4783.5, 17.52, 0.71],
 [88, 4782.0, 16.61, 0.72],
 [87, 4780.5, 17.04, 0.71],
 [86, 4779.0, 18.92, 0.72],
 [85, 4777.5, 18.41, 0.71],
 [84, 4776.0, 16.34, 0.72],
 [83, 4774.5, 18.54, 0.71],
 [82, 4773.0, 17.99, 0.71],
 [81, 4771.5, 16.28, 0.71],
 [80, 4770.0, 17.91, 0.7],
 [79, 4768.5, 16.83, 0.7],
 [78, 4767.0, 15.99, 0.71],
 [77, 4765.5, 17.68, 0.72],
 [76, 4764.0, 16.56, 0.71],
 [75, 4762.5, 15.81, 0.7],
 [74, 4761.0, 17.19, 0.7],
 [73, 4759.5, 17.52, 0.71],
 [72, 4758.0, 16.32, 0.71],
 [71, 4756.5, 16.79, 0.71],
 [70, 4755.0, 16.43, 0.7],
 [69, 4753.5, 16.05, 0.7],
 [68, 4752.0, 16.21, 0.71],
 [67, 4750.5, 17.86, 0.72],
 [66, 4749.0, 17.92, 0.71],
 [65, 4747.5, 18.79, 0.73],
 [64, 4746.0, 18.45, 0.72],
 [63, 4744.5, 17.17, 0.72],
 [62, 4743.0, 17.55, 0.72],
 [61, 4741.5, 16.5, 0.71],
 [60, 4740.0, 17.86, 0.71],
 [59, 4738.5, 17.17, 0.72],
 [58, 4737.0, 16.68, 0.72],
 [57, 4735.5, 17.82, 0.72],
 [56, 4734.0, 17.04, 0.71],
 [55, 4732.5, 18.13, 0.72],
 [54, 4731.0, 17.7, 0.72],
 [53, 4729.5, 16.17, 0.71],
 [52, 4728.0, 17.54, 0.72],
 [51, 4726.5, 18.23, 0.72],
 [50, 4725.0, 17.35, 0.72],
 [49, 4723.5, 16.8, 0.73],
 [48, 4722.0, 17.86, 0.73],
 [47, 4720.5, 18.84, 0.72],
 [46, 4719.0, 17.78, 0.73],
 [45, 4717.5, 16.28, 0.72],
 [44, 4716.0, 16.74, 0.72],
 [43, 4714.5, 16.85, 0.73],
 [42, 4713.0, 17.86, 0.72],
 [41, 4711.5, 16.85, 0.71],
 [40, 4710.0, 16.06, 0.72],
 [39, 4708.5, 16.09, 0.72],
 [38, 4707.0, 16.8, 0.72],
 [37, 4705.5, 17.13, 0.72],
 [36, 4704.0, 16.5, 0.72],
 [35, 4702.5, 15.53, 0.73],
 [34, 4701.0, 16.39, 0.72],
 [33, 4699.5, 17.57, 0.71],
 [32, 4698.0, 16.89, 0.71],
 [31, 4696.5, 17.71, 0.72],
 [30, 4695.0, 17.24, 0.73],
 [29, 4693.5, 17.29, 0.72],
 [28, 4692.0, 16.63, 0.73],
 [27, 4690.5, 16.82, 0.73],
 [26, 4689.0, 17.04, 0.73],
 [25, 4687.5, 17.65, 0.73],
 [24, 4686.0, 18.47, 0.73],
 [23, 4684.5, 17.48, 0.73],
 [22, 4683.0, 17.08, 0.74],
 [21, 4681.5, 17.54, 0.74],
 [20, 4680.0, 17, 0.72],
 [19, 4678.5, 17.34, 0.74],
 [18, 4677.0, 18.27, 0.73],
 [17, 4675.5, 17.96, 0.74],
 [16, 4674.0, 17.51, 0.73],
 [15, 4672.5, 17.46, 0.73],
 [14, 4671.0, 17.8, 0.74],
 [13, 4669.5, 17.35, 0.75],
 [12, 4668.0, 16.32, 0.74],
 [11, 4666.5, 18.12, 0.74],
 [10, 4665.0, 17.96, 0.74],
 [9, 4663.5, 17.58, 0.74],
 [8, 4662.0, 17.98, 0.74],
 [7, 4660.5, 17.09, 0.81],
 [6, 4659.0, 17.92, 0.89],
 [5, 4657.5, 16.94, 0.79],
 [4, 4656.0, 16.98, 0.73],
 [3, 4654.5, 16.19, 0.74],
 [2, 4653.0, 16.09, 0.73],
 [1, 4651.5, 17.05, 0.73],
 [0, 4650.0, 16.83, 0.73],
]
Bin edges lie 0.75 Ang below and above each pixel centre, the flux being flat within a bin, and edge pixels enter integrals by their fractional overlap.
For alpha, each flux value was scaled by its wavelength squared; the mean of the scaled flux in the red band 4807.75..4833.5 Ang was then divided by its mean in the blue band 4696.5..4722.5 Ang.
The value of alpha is 1.07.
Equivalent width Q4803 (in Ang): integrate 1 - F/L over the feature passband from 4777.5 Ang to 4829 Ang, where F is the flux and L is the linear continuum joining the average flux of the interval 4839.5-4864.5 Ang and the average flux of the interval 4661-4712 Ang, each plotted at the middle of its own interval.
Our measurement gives -3.3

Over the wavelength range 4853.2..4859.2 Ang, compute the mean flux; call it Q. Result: 16.4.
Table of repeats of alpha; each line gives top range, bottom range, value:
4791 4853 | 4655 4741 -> 1.05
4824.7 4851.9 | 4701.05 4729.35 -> 1.06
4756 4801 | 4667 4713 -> 1.04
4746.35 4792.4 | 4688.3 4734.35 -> 1.03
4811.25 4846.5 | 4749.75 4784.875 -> 1.04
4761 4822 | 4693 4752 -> 1.03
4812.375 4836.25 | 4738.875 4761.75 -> 1.04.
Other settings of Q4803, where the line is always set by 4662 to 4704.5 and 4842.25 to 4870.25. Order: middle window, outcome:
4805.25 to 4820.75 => -1.1 Ang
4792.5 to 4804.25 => -0.7 Ang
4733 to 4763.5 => -0.9 Ang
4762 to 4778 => -0.6 Ang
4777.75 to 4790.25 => -0.7 Ang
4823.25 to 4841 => -1.6 Ang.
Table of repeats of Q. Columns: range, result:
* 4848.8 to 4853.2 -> 16.6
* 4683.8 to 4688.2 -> 17.9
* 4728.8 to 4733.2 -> 17.3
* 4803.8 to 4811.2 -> 16.6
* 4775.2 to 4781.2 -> 17.7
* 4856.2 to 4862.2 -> 13.3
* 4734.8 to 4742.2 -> 17.2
